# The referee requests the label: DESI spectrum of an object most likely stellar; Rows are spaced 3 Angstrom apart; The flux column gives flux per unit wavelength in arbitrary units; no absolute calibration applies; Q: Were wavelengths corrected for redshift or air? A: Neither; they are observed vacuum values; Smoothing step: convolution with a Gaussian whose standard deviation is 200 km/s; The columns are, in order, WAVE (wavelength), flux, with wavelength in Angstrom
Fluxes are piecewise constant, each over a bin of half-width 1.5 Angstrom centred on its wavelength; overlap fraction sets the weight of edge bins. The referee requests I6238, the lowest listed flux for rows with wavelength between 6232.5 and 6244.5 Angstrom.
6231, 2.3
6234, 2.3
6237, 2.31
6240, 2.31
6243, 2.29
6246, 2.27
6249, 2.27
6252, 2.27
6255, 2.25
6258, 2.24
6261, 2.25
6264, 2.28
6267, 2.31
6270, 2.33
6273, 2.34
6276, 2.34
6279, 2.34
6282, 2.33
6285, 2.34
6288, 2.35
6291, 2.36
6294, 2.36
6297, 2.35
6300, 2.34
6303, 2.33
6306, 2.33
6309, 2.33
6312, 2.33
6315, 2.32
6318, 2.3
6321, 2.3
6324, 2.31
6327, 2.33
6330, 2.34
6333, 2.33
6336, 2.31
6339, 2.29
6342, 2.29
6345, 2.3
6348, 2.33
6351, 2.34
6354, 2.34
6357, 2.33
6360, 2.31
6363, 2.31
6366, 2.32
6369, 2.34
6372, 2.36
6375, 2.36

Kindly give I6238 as 2.29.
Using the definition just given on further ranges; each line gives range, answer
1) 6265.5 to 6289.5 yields 2.31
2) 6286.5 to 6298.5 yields 2.35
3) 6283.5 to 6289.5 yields 2.34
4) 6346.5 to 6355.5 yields 2.33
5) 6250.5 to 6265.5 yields 2.24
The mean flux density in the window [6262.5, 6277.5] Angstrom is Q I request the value 2.32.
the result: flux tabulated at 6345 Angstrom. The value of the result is 2.3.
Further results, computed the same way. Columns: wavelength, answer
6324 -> 2.31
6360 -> 2.31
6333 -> 2.33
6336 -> 2.31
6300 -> 2.34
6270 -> 2.33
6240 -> 2.31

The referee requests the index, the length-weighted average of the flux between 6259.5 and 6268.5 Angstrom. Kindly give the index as 2.28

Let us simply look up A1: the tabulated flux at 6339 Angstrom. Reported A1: 2.29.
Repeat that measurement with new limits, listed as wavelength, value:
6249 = 2.27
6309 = 2.33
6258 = 2.24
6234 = 2.3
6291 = 2.36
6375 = 2.36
